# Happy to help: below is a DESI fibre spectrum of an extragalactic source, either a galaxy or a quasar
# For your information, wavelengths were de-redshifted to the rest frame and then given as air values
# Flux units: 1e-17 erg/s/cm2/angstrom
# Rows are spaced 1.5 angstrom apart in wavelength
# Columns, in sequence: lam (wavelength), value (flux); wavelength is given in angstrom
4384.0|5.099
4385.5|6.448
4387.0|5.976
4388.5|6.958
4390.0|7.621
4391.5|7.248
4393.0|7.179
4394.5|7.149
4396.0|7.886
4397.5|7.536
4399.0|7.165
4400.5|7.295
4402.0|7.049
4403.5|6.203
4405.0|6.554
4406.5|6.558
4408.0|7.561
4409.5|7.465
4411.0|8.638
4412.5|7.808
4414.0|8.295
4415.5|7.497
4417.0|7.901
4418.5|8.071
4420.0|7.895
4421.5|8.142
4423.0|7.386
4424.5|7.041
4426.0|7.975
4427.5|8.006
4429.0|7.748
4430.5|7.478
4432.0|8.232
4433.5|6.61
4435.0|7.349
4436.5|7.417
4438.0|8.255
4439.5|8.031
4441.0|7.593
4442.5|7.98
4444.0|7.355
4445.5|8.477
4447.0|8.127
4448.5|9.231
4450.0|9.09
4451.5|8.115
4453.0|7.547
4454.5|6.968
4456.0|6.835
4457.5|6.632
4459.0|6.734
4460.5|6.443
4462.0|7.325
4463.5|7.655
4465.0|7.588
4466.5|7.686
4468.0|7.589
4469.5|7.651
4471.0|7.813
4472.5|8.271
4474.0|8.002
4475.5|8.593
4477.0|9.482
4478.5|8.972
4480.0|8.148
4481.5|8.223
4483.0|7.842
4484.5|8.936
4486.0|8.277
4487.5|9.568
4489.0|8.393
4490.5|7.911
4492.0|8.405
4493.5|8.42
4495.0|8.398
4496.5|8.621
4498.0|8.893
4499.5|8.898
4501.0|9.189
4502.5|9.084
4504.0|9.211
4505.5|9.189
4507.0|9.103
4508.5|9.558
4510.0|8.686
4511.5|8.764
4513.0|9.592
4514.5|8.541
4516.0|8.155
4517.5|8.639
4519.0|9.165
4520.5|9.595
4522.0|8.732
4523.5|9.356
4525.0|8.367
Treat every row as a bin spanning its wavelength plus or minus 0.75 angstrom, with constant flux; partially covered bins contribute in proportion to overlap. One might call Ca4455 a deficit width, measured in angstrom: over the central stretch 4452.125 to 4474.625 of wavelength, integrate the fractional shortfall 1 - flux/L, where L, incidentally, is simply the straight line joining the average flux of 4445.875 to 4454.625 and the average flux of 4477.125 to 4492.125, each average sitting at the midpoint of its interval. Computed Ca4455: 2.65 angstrom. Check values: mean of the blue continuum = 8.28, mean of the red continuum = 8.51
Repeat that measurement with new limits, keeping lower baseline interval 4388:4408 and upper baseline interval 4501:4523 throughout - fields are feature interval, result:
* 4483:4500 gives 0.2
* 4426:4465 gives 1.2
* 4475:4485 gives -0.1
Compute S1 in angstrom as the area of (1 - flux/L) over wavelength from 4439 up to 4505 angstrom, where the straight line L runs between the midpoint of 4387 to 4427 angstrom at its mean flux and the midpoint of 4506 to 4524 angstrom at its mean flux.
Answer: 1.8 angstrom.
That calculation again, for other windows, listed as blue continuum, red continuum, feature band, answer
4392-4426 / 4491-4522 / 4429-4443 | 0.4 angstrom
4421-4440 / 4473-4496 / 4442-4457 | 0.0 angstrom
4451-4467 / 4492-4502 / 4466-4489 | -1.2 angstrom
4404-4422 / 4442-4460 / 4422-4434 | 0.2 angstrom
